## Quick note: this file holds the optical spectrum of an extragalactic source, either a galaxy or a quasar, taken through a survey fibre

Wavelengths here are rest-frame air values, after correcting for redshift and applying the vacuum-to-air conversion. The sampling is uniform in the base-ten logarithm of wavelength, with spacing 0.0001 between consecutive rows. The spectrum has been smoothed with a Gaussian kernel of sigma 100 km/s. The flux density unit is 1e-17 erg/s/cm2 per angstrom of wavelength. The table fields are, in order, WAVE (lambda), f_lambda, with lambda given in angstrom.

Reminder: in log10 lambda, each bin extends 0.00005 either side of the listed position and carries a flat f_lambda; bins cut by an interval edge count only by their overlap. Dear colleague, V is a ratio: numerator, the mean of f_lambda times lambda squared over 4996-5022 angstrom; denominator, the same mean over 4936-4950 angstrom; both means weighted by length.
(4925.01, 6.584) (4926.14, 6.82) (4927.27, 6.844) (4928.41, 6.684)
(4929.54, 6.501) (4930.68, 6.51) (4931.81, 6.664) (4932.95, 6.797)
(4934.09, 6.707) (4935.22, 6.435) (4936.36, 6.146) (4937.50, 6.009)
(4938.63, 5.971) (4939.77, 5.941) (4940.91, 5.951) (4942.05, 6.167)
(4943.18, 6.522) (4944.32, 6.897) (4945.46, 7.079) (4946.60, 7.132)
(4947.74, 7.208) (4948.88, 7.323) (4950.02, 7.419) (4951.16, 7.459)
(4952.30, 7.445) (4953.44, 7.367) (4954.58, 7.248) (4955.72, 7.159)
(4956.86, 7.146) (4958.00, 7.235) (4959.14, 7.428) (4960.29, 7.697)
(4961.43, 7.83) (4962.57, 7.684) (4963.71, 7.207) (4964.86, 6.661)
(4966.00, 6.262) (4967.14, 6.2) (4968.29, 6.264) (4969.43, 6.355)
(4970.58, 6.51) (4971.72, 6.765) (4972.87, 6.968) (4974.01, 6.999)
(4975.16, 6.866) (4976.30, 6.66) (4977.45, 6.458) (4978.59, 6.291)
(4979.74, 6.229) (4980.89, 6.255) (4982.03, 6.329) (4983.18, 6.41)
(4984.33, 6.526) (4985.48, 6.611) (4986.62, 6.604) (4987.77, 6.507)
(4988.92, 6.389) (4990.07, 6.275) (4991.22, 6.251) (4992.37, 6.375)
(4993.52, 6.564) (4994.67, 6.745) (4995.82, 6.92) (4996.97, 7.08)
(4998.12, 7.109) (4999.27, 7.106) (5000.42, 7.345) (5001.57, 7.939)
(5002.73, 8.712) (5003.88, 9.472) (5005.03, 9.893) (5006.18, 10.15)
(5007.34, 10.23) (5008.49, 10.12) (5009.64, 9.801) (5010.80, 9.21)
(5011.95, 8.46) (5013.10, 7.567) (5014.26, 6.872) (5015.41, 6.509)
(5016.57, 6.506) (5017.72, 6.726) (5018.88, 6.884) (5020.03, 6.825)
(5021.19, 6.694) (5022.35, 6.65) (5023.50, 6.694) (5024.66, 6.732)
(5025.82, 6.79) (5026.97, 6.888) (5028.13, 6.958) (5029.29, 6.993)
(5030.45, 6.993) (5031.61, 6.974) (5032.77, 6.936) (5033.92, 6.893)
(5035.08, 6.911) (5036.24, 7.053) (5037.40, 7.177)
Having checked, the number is 1.25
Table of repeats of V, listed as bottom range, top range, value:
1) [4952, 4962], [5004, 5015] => 1.26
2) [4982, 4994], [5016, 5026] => 1.06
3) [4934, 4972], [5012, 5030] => 1.03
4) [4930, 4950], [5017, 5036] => 1.08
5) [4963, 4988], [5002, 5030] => 1.22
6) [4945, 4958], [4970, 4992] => 0.91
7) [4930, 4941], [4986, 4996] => 1.05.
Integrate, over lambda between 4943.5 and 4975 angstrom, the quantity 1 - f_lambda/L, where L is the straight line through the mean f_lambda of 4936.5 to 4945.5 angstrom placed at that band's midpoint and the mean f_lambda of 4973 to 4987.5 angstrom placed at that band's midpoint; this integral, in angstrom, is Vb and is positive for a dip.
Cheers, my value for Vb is -3.3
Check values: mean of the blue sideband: 6.27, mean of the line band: 7.06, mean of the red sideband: 6.54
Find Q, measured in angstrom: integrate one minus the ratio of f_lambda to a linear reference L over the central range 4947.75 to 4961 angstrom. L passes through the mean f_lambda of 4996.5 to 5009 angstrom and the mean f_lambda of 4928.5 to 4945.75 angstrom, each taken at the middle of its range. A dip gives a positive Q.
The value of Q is -0.67 angstrom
